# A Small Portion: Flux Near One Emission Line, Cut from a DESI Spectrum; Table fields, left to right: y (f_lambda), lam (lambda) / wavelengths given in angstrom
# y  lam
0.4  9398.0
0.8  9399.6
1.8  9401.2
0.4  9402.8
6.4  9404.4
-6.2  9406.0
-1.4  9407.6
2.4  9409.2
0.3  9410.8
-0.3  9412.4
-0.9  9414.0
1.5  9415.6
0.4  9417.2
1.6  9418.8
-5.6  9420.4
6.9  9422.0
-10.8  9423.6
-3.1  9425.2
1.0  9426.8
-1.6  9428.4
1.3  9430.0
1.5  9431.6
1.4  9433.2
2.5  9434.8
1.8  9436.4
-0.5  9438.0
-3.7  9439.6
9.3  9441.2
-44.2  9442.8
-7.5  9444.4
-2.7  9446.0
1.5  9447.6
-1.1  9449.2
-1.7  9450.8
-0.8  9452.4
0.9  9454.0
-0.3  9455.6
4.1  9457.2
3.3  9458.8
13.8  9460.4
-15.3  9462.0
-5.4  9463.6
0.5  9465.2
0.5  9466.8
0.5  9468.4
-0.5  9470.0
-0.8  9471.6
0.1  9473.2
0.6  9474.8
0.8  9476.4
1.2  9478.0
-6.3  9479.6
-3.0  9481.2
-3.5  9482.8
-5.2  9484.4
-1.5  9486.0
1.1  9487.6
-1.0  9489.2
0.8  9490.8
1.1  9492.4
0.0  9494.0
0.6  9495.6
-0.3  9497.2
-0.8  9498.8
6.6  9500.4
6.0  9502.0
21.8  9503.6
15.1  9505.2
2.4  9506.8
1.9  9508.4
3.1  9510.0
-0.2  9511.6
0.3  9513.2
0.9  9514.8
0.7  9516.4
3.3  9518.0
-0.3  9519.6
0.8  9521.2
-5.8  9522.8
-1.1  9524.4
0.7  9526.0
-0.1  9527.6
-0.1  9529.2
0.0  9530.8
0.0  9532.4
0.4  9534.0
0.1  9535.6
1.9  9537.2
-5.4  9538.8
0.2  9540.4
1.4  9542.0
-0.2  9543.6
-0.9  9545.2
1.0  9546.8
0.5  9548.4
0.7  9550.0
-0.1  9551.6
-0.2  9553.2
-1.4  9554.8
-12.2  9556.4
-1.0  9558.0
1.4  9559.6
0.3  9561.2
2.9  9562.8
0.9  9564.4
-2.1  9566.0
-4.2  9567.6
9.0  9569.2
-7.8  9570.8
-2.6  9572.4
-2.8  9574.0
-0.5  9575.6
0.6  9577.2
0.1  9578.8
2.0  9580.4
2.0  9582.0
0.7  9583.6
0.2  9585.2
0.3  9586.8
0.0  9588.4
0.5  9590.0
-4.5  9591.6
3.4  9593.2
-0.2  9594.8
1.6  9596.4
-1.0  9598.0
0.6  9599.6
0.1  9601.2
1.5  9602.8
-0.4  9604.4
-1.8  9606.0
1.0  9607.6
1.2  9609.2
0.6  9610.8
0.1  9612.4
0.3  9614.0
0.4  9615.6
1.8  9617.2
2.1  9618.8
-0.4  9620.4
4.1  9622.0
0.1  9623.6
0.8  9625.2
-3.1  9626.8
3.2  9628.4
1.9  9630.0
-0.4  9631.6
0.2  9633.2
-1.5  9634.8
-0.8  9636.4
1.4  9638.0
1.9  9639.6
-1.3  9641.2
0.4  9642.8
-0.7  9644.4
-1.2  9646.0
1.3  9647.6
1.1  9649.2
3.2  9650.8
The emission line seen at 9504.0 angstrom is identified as H-beta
